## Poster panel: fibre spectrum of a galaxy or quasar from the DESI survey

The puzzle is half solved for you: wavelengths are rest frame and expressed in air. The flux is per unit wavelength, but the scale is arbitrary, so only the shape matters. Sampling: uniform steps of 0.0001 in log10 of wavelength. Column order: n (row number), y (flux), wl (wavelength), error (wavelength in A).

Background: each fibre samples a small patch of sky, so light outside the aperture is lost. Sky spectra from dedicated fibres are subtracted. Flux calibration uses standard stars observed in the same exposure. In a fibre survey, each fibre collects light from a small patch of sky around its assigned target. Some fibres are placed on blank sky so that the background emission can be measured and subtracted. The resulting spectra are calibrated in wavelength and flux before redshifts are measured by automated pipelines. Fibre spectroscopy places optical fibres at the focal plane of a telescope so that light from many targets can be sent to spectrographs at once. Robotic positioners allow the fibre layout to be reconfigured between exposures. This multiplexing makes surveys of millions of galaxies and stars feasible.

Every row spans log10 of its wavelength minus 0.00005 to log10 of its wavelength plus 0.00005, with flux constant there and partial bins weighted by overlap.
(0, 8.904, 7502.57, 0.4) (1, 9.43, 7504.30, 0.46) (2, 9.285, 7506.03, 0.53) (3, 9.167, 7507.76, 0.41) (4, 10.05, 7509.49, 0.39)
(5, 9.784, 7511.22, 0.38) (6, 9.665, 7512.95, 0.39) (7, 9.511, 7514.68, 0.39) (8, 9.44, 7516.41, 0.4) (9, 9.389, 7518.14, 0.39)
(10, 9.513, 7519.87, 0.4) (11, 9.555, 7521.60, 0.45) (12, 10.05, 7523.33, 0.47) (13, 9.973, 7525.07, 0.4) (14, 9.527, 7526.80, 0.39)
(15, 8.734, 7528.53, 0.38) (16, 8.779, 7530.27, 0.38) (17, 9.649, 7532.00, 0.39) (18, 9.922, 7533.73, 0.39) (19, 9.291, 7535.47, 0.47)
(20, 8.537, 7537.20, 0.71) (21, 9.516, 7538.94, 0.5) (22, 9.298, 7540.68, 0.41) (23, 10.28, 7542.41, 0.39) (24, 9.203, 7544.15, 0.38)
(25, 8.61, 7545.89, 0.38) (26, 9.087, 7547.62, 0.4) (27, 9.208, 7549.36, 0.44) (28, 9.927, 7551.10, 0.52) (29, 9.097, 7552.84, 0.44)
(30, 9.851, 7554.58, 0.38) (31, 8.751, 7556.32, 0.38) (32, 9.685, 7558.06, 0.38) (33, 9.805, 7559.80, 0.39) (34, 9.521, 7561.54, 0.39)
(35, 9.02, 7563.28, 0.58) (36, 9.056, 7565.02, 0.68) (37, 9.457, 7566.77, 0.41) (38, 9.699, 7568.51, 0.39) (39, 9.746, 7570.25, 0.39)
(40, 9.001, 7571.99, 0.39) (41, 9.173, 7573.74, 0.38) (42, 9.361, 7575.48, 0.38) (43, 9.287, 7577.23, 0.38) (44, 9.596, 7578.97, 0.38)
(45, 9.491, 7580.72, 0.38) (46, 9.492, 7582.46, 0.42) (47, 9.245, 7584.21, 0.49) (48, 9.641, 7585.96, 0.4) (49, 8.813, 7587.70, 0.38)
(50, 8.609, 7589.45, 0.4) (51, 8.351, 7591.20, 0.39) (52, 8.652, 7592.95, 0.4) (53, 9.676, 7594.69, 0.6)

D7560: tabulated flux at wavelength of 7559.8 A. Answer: 9.805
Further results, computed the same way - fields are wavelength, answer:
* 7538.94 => 9.516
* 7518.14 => 9.389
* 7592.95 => 8.652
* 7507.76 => 9.167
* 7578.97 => 9.596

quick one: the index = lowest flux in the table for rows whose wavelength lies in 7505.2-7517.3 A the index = 9.167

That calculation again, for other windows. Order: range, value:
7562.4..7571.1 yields 9.02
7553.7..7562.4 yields 8.751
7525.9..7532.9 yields 8.734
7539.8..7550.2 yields 8.61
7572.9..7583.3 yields 9.173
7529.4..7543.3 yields 8.537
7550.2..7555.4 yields 9.097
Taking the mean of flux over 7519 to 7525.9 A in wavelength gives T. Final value 9.77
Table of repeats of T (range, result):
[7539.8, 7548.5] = 9.3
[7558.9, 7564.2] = 9.45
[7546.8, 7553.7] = 9.33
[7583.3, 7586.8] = 9.42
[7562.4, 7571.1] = 9.4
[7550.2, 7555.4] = 9.61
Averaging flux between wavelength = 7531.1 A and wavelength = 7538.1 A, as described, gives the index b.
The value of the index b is 9.35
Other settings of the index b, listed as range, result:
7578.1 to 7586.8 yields 9.49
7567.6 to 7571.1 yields 9.73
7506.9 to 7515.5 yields 9.63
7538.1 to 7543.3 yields 9.7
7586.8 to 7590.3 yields 8.73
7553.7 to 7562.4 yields 9.52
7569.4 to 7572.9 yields 9.36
